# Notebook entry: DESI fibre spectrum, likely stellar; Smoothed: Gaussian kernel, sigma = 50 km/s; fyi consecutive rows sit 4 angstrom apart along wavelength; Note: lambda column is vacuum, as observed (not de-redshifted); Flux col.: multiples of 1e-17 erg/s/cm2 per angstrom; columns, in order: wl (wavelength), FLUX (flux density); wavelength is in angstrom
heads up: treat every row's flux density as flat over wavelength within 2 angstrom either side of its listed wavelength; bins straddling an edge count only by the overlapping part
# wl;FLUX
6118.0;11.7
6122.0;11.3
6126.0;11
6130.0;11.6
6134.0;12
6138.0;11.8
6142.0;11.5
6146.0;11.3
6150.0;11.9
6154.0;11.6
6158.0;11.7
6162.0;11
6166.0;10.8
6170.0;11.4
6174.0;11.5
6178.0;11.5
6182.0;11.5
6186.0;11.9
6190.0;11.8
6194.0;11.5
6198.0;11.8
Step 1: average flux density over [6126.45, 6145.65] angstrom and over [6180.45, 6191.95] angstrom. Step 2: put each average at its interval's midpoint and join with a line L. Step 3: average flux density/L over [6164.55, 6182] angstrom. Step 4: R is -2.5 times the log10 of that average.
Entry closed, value 0.04 mag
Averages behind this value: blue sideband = 11.6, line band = 11.3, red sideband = 11.7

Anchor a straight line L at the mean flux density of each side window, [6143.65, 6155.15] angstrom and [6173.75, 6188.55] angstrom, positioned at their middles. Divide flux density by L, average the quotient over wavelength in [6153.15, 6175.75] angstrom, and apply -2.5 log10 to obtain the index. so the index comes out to 0.03 mag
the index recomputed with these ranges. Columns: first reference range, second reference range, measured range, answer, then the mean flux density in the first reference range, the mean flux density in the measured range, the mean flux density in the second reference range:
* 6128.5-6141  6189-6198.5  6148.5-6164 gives 0.019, 11.8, 11.5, 11.7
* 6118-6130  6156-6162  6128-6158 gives -0.026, 11.3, 11.7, 11.5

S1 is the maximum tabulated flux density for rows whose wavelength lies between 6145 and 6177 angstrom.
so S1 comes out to 11.9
